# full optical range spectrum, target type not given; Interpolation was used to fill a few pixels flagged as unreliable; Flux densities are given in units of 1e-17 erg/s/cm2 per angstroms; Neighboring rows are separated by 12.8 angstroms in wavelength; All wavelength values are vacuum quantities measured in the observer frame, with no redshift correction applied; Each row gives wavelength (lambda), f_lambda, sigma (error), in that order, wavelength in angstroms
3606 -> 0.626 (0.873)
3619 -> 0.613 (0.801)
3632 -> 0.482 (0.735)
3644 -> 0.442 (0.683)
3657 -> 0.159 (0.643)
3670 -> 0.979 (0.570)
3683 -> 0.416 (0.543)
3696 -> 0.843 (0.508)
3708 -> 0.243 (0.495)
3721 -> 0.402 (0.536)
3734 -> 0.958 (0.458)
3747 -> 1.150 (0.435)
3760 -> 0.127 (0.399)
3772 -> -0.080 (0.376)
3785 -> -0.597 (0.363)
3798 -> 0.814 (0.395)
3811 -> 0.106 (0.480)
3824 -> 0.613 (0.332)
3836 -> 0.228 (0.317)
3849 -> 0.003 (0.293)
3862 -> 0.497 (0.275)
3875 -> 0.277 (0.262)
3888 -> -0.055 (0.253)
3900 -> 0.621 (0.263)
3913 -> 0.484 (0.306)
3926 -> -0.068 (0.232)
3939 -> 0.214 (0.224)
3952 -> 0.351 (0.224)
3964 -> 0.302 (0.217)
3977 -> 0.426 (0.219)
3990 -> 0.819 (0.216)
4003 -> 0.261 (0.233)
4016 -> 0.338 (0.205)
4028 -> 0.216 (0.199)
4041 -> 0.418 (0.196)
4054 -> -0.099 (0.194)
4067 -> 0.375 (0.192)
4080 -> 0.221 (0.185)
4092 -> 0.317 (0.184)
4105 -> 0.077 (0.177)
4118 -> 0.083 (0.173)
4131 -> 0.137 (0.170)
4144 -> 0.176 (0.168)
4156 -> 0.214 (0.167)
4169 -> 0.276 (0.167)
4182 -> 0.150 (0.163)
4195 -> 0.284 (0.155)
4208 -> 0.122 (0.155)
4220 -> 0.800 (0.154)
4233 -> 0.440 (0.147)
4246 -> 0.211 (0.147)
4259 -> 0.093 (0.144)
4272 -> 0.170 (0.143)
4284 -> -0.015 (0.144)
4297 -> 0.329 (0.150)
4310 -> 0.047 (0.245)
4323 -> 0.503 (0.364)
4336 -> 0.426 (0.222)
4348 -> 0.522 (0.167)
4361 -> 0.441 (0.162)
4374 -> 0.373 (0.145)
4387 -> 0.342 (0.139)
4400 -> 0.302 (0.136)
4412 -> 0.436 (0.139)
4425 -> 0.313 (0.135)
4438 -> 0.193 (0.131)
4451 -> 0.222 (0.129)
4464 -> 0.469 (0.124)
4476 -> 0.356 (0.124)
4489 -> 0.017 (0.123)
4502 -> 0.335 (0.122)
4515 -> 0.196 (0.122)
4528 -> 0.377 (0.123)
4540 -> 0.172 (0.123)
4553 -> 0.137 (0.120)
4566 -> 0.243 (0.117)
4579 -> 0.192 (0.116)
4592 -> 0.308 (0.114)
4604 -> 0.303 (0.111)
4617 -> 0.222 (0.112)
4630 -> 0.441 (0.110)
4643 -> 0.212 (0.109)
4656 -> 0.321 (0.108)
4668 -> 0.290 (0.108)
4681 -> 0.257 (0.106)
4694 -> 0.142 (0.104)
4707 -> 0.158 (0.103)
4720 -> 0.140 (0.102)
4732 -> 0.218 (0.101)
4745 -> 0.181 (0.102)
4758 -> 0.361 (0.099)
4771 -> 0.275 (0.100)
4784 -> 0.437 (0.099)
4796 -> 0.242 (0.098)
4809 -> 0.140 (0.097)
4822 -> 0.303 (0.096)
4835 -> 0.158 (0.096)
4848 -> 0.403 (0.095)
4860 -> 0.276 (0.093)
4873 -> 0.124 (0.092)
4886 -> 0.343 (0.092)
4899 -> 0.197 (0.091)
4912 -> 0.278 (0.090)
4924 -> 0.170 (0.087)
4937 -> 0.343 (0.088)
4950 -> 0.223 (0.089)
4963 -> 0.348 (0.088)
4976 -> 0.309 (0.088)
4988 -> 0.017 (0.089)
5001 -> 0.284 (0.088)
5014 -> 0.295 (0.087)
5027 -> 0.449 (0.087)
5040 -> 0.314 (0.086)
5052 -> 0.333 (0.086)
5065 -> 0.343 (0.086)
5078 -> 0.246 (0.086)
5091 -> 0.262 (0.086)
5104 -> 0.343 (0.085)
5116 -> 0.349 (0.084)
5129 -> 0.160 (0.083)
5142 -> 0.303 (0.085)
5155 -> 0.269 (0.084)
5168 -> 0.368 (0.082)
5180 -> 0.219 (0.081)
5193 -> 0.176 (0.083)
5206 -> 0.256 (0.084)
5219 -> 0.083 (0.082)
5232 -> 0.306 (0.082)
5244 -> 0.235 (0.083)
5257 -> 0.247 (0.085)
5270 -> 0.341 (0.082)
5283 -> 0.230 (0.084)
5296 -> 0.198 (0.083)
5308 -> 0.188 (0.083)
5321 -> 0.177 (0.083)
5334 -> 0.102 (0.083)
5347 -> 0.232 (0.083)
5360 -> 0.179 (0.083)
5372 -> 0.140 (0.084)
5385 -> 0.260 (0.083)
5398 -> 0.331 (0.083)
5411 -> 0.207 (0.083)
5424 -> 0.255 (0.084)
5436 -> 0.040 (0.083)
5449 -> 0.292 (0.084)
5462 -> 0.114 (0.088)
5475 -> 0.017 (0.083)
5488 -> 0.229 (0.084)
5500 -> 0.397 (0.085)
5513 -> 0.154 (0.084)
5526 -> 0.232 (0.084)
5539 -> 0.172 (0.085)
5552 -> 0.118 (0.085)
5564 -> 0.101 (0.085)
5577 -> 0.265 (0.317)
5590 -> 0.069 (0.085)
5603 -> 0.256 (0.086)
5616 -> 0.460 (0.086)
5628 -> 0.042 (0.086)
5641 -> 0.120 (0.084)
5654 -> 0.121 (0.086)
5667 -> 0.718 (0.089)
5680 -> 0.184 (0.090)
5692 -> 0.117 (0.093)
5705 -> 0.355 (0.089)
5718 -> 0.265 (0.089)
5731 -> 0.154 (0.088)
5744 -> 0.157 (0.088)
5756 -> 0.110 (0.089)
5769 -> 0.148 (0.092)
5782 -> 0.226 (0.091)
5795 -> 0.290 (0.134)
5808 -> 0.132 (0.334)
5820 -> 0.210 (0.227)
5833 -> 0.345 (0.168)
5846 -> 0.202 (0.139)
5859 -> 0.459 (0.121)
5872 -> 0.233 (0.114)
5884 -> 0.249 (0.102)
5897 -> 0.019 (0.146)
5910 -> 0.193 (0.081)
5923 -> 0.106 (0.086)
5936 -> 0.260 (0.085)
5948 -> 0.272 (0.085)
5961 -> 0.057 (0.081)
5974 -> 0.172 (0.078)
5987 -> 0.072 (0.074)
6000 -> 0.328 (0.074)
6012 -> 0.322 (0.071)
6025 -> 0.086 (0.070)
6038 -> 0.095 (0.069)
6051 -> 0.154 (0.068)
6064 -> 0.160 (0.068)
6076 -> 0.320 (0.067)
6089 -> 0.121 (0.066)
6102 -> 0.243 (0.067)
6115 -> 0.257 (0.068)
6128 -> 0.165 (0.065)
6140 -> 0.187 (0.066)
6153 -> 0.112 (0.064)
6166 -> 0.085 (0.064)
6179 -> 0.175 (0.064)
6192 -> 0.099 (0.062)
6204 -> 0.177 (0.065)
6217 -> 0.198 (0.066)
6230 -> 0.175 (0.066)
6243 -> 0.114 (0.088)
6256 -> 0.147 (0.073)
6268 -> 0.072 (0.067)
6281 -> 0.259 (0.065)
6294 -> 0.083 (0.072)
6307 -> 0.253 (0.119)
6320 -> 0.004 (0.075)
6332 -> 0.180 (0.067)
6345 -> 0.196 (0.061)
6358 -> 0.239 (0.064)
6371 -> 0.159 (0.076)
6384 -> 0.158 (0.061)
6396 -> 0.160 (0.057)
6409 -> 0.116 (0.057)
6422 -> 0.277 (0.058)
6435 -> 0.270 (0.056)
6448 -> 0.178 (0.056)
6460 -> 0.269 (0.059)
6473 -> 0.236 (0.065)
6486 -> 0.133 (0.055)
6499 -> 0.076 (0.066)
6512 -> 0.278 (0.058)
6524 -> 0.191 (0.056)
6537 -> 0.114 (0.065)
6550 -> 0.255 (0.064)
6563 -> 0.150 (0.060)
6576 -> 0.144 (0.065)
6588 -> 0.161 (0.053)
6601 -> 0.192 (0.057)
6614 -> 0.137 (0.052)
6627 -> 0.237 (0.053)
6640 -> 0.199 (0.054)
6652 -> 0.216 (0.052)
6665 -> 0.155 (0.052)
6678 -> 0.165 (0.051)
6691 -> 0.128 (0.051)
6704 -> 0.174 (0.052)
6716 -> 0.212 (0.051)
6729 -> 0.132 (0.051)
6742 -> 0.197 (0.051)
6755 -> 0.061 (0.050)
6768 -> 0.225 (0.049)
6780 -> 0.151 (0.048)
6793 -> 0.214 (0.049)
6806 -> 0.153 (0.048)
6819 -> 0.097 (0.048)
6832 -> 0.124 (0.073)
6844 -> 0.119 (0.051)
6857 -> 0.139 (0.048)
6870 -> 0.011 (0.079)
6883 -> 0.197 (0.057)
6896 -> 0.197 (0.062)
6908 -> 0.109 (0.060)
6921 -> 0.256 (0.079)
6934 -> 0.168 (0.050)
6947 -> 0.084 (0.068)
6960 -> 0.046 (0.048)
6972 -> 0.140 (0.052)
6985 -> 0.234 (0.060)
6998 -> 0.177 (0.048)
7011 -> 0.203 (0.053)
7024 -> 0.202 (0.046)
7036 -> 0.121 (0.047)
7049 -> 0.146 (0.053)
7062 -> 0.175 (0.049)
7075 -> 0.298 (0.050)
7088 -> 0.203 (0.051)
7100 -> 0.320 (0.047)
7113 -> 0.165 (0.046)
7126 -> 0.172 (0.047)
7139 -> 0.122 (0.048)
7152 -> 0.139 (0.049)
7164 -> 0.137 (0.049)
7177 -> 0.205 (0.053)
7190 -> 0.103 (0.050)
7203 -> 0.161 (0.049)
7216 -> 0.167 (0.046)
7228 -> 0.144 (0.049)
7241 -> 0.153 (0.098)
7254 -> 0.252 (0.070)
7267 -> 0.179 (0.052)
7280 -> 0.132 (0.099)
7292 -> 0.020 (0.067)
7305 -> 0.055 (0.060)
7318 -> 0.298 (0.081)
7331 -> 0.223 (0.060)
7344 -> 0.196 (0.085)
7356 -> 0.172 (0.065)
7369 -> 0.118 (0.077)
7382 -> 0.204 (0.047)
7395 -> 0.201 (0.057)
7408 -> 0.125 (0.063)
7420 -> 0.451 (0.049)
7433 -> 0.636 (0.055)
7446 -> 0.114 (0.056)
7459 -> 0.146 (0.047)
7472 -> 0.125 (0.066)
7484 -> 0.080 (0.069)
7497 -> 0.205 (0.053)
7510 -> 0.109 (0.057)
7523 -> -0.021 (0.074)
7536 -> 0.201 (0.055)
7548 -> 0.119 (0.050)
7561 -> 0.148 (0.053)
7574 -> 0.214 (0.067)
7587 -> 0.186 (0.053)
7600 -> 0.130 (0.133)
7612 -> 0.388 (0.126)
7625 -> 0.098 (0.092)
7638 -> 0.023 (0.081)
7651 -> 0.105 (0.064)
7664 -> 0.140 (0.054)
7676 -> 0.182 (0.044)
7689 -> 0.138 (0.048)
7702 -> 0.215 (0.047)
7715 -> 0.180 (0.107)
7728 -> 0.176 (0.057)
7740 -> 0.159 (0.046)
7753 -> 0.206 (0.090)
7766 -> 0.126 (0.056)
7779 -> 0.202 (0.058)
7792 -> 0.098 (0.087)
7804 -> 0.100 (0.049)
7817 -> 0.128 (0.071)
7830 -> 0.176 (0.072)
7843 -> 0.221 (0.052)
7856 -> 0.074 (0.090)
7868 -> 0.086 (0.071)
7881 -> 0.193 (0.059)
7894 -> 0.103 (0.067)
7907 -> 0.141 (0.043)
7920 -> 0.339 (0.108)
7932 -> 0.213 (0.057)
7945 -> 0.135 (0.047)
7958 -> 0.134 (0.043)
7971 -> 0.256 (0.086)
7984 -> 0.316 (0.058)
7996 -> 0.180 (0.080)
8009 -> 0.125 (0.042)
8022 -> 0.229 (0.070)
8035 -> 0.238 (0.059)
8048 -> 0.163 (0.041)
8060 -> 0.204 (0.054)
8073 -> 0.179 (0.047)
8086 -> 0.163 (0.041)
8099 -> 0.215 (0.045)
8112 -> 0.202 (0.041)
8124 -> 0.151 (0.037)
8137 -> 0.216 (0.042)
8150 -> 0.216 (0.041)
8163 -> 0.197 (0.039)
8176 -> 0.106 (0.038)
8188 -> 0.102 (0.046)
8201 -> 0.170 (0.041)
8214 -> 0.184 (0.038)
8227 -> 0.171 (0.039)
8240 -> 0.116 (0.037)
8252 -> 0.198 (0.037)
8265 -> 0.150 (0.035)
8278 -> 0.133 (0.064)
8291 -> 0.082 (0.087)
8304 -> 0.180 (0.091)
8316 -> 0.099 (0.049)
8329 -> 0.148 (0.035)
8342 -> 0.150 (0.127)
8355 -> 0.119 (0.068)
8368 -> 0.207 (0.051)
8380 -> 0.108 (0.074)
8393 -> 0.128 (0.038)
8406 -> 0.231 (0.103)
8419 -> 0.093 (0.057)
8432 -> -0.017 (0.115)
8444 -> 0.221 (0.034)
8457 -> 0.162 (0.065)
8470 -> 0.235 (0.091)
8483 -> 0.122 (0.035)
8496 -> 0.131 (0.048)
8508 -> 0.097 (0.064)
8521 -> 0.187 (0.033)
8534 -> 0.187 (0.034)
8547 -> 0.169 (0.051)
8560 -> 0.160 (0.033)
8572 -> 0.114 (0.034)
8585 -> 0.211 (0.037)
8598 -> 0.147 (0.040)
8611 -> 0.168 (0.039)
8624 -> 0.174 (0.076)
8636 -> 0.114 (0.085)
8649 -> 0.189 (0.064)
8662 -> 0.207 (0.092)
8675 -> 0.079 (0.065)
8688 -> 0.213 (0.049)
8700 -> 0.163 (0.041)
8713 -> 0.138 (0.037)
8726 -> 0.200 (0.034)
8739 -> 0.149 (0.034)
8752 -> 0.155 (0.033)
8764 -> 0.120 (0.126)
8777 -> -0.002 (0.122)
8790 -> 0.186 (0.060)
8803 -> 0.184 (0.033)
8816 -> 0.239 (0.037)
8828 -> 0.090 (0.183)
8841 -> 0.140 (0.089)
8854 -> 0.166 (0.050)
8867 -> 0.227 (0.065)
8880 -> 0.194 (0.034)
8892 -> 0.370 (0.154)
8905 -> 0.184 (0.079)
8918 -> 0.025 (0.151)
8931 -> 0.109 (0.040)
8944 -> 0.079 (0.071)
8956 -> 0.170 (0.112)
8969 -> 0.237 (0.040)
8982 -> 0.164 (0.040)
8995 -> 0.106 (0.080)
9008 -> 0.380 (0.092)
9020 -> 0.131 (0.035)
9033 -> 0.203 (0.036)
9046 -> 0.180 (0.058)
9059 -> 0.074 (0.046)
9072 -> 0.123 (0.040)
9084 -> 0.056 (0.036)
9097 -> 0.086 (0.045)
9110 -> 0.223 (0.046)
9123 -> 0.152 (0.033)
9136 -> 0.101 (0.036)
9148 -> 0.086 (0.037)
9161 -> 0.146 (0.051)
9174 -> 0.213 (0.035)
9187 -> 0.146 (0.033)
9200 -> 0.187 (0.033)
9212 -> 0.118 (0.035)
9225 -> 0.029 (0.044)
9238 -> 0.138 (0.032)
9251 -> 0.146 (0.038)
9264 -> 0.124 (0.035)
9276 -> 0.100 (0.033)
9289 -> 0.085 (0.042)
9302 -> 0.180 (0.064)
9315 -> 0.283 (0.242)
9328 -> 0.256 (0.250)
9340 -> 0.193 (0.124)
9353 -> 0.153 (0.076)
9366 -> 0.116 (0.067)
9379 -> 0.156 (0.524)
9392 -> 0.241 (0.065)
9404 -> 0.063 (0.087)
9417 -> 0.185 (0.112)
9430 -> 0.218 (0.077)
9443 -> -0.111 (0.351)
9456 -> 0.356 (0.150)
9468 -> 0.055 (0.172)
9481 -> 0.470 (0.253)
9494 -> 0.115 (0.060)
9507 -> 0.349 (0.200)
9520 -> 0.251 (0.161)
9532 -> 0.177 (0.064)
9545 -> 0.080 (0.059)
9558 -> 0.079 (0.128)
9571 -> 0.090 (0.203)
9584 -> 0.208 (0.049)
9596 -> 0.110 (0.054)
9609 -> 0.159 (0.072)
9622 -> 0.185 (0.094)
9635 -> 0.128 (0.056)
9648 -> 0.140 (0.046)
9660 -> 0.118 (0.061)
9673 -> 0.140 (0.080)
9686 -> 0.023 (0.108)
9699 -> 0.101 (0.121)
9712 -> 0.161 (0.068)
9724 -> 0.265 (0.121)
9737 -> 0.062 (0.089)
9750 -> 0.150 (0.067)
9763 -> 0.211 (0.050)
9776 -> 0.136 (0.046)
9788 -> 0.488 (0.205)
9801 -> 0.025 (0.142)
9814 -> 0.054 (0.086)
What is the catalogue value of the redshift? 0.13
